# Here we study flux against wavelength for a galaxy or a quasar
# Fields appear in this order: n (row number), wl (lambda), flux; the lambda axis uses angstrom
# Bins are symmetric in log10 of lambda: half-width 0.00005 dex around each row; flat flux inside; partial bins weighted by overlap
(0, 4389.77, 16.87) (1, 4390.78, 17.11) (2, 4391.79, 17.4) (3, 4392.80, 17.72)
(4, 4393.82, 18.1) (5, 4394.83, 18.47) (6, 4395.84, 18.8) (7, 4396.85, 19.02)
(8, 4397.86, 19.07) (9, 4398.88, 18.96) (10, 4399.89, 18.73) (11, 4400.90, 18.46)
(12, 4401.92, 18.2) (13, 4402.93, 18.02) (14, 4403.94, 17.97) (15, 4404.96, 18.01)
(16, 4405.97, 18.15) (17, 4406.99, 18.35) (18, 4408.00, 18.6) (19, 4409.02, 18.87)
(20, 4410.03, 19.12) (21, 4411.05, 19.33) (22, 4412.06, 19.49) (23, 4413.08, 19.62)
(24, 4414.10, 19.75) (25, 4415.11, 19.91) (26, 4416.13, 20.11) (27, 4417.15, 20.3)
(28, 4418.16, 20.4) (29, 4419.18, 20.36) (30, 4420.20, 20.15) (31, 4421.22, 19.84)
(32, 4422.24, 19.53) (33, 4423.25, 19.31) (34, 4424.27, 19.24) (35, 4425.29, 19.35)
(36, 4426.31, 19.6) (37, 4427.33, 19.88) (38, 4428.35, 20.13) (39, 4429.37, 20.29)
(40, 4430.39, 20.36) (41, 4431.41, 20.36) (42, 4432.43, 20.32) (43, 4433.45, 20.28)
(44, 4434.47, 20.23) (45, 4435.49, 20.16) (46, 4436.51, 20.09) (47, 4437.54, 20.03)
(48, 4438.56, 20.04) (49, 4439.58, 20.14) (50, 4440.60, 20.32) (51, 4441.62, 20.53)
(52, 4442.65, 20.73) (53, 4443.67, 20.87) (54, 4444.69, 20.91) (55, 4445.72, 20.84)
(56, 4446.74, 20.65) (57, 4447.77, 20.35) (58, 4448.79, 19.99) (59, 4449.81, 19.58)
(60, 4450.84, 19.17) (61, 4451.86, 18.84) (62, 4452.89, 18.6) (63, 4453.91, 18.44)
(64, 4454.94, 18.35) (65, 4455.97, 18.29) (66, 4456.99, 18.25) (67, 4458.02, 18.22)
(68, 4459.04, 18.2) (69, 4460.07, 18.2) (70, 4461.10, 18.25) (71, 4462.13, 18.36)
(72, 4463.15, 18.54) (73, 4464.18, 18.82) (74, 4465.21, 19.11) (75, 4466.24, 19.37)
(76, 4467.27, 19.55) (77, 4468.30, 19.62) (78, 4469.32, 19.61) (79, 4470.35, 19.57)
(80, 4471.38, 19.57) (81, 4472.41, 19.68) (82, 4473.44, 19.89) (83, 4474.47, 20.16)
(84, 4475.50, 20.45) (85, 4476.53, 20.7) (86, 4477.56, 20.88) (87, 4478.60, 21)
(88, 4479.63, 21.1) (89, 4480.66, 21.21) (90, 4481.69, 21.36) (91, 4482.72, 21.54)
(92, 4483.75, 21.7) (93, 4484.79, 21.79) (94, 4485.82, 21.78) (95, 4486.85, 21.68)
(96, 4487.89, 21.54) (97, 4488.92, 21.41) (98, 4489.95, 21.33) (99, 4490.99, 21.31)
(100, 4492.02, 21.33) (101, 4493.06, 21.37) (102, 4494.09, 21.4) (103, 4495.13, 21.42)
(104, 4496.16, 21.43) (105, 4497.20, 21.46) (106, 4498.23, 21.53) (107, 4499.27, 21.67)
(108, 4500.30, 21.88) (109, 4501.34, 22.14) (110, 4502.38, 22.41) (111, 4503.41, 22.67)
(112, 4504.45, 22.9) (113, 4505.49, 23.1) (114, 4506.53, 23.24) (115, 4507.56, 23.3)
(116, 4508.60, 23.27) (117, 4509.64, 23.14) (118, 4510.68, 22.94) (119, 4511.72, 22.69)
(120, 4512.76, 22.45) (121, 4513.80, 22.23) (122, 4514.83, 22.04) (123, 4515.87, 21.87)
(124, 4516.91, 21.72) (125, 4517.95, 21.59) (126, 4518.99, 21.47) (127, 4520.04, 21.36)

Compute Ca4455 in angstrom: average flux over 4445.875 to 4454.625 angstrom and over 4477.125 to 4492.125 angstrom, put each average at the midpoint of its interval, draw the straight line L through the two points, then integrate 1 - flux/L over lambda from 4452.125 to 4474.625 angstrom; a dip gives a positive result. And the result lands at 1.5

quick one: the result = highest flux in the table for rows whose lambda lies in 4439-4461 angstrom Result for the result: 20.91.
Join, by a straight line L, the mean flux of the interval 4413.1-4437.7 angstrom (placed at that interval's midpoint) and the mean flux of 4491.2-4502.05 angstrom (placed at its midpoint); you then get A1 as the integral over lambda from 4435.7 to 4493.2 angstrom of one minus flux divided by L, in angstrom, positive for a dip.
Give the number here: 2.2 angstrom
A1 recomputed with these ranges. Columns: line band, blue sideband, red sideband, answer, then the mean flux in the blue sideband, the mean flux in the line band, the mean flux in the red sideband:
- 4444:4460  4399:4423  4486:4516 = 1.0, 19.2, 19.2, 22.1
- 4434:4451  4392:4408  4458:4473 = -1.4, 18.4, 20.3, 19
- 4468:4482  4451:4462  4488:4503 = -0.3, 18.4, 20.3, 21.6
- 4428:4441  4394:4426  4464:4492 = -0.4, 19.1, 20.2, 20.6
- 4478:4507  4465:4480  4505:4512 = 0.0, 20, 21.7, 23.1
